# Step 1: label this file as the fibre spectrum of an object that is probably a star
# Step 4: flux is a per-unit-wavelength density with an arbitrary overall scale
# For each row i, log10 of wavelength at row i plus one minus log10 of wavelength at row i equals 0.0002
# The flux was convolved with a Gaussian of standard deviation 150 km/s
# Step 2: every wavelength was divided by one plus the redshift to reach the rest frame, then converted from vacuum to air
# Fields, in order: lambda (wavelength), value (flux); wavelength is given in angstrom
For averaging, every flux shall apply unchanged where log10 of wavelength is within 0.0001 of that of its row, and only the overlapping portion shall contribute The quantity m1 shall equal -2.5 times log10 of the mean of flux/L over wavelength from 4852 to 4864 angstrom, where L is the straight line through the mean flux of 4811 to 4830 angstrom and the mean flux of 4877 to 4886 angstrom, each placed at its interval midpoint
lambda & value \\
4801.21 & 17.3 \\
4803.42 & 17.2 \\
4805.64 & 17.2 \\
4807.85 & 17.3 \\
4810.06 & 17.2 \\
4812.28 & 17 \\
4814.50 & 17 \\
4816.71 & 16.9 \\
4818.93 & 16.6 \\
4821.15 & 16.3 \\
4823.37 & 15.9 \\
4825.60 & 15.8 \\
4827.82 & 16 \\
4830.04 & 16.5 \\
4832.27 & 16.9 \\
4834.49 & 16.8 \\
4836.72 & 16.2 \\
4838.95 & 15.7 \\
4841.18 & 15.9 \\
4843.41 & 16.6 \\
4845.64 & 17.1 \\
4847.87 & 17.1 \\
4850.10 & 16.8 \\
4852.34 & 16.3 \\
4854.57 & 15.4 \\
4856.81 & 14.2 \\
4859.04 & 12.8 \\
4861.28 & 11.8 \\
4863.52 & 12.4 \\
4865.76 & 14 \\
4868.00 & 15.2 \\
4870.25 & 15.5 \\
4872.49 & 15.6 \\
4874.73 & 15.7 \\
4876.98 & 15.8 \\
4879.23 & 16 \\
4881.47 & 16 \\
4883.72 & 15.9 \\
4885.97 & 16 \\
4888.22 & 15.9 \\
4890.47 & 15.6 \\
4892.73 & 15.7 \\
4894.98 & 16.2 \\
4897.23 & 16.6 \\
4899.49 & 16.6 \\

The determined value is 0.18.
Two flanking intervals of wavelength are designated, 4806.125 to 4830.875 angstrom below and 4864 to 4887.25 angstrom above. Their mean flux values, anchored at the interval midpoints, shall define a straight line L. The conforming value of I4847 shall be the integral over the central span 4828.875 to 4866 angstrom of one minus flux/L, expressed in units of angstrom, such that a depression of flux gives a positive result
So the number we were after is 1.35 angstrom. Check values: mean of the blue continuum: 16.6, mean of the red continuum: 15.5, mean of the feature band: 15.5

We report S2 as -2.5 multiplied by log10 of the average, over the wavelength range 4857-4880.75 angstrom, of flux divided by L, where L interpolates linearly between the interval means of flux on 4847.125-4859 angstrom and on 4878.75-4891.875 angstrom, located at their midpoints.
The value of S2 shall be 0.09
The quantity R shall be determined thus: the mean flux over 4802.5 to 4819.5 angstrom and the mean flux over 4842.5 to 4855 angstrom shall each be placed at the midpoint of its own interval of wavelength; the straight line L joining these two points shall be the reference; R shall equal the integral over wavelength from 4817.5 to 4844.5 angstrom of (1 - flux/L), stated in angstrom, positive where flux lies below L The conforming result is 0.89 angstrom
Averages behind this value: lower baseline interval 17.1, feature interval 16.3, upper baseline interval 16.6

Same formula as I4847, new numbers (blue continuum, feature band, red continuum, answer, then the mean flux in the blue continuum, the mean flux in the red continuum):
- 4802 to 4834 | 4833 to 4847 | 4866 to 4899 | -0.01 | 16.7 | 15.8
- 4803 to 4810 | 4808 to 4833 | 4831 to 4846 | 0.45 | 17.2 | 16.4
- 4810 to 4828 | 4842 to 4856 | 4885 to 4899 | -0.15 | 16.5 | 16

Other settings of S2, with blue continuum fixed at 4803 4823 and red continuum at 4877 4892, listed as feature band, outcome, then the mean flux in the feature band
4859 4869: 0.22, 13.3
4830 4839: 0.01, 16.5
